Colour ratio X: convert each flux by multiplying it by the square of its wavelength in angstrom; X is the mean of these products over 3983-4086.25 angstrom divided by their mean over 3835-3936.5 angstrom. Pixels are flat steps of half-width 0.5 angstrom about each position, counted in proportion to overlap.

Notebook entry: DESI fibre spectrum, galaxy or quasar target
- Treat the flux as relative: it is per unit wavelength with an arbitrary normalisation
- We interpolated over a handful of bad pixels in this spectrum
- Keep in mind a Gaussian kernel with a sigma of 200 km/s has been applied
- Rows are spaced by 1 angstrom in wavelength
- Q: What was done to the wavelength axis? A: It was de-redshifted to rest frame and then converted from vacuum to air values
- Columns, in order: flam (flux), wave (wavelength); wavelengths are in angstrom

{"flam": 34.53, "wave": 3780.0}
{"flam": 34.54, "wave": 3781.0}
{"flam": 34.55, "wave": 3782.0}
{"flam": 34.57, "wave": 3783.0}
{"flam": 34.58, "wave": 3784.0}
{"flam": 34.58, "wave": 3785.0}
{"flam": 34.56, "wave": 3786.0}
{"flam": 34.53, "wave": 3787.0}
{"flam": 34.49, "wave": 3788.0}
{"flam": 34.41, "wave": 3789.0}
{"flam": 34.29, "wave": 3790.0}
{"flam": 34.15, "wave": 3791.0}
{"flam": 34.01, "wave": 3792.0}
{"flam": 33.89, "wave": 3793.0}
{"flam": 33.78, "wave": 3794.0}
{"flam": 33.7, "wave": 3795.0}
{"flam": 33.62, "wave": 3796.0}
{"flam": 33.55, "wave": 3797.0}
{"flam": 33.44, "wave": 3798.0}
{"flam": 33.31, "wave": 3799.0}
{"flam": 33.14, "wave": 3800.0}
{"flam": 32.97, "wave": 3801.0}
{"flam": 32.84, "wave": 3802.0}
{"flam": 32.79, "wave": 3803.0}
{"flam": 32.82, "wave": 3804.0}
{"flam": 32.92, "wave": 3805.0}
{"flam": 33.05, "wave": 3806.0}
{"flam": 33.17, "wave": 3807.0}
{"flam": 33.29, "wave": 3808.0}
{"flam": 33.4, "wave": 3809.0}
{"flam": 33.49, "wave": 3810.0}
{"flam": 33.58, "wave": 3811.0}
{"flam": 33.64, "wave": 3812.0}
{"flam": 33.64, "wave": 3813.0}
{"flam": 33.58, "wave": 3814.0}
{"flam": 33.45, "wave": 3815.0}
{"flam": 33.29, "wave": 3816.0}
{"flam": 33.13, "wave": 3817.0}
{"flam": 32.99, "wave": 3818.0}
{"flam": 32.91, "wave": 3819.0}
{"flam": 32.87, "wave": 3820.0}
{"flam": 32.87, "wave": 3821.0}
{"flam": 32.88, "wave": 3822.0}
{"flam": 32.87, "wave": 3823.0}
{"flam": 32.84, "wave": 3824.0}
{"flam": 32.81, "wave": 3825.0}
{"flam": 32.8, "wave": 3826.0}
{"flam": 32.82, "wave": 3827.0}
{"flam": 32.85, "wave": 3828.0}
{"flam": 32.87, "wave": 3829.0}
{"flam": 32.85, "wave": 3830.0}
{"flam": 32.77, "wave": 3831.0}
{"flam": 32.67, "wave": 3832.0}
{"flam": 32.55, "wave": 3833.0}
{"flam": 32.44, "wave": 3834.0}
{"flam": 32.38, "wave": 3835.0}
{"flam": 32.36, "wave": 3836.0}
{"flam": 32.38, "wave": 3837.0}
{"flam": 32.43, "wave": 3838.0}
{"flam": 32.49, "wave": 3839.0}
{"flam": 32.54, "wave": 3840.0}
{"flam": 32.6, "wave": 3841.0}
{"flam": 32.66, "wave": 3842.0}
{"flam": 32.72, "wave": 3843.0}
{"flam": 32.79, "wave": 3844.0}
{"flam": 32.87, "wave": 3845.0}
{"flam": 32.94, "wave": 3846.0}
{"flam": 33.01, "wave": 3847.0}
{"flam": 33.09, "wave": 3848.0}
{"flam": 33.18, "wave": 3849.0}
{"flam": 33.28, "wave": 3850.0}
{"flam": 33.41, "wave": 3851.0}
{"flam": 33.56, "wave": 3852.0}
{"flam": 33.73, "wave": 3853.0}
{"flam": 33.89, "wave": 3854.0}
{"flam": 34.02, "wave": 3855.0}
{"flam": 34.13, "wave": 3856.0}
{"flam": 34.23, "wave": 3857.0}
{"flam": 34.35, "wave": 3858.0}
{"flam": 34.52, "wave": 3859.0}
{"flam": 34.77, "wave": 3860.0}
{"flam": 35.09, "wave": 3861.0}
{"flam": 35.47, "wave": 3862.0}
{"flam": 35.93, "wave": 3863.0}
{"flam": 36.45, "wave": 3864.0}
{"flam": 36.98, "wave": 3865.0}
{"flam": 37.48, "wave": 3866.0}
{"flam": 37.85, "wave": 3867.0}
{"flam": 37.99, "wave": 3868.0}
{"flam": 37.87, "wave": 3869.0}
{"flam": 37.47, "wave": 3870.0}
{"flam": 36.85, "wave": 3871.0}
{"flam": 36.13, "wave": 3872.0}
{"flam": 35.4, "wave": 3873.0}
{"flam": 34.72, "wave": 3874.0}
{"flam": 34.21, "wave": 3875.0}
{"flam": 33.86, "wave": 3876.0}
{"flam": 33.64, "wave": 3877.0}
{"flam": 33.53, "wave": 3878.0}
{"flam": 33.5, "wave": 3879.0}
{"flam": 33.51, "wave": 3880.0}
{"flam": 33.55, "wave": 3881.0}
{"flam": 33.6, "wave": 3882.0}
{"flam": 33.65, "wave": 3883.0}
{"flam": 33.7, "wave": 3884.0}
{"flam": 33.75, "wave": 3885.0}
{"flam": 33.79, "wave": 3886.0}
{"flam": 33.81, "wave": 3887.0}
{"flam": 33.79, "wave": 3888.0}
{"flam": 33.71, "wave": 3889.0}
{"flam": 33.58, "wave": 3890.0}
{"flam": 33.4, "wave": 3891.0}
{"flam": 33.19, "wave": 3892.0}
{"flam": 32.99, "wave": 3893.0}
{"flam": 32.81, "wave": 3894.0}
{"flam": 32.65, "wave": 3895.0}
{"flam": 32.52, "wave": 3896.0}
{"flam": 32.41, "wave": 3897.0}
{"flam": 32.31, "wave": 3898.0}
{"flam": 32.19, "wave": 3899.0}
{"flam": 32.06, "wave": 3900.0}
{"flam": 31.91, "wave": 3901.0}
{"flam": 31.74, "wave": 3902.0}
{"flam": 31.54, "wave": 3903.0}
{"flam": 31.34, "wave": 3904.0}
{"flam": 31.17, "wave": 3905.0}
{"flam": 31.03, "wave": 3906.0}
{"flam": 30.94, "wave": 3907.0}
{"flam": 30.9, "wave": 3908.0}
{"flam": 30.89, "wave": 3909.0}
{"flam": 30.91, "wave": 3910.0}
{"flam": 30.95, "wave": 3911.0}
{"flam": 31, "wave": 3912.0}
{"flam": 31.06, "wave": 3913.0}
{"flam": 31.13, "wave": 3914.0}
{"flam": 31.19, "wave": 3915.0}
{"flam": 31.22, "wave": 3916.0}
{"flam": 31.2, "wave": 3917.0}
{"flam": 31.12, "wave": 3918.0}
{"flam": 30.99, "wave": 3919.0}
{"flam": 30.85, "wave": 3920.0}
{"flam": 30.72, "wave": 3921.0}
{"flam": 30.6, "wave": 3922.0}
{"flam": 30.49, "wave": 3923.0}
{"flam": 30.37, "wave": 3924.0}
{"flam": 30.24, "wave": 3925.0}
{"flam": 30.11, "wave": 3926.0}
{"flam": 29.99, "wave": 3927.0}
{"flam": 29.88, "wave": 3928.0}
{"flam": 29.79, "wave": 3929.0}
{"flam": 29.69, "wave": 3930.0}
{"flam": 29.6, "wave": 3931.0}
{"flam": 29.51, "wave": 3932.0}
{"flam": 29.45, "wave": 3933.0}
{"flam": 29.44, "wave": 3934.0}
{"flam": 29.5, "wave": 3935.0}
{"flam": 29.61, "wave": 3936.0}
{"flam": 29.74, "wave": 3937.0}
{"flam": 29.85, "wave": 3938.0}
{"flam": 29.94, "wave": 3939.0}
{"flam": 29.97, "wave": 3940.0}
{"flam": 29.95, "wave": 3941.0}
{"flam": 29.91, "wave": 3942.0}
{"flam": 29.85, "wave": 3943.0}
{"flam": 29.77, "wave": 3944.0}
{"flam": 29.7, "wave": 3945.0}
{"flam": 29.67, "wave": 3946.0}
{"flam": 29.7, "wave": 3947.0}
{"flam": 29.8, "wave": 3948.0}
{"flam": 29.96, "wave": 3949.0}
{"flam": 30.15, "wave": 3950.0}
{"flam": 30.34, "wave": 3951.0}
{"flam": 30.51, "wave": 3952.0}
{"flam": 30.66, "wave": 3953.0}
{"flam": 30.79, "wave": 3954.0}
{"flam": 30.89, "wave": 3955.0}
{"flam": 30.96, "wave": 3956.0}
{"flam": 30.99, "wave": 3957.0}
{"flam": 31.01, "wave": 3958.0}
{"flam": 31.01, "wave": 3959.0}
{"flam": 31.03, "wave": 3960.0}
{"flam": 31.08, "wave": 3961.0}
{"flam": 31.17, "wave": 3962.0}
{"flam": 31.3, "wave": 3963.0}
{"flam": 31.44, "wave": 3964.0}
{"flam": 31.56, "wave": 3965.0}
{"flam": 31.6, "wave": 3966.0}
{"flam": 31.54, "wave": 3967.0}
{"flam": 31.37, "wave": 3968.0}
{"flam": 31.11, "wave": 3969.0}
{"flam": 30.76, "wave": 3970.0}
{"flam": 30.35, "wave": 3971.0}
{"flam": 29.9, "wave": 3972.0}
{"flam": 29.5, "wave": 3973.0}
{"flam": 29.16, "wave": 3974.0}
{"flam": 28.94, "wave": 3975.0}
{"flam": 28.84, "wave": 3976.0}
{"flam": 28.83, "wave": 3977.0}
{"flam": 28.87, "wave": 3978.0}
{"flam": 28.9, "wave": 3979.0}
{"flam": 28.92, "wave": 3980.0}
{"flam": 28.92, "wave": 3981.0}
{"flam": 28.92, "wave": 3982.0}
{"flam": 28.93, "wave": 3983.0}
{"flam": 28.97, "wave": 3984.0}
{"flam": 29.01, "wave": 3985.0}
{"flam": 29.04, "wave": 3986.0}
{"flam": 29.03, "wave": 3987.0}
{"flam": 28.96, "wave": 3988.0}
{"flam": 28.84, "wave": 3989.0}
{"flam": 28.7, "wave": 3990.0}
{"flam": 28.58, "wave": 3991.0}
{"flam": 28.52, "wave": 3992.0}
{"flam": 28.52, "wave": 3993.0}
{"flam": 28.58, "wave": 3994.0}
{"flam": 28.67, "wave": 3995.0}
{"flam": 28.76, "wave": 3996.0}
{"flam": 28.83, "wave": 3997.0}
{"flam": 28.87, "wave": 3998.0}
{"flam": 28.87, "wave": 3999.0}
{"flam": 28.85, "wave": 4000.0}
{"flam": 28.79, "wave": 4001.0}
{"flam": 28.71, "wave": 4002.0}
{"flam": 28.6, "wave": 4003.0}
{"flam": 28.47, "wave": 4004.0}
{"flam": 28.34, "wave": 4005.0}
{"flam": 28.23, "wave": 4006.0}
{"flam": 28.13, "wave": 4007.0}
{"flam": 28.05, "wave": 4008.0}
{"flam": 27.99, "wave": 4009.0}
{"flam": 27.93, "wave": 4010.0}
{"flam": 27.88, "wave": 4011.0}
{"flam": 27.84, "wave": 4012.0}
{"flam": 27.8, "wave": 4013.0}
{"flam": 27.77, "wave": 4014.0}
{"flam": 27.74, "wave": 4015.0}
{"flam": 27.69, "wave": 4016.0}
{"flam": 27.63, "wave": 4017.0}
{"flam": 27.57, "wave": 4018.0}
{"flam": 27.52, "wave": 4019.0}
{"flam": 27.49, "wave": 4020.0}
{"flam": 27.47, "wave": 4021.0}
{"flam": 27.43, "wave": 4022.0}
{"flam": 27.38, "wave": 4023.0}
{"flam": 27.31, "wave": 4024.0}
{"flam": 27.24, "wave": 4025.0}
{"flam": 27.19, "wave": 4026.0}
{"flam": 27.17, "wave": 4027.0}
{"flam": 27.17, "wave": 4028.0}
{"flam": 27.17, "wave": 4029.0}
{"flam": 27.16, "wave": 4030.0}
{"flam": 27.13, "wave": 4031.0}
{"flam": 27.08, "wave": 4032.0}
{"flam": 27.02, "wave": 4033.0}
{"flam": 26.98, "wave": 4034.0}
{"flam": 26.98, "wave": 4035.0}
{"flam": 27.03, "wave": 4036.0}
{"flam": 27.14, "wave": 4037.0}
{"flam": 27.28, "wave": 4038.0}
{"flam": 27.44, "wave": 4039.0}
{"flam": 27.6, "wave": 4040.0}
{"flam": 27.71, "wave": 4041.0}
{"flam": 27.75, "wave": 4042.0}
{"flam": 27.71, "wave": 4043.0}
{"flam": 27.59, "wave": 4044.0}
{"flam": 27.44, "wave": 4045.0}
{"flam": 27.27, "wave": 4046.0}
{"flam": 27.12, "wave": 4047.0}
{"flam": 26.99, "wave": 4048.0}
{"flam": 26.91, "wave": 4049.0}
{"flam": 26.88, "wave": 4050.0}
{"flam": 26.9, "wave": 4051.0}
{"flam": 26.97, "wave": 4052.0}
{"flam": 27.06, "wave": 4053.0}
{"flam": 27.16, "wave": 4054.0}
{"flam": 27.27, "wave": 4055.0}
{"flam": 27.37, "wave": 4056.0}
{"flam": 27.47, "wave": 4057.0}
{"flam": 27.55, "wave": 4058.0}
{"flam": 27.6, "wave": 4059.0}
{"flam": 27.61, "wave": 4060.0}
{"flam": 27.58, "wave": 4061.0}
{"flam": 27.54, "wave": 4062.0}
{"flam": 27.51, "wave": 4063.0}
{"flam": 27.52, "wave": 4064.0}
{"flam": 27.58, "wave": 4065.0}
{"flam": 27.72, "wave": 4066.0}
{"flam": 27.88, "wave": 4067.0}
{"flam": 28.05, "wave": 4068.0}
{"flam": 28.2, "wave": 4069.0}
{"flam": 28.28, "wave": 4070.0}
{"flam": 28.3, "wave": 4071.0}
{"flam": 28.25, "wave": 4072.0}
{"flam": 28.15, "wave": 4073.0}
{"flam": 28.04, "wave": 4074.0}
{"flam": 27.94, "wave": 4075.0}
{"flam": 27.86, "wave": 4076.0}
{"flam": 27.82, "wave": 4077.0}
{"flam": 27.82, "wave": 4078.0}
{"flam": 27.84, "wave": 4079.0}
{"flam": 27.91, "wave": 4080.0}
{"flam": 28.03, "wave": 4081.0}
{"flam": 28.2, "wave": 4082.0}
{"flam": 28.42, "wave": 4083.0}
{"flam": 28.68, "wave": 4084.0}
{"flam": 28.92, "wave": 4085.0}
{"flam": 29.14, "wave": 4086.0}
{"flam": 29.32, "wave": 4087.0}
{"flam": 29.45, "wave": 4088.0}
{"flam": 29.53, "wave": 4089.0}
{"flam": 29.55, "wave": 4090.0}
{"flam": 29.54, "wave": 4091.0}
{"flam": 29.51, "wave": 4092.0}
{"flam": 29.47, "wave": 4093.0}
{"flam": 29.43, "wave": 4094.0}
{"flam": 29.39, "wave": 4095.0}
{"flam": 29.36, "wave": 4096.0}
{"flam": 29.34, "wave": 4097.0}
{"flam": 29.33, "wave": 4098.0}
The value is 0.92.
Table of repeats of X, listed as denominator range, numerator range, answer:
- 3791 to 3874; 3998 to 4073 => 0.91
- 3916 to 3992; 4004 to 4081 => 0.96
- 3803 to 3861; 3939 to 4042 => 0.95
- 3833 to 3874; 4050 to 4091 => 0.91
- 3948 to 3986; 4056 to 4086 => 0.97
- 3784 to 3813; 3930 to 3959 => 0.96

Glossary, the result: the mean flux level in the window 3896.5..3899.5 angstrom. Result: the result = 32.3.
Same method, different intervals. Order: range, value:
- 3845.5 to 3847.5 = 33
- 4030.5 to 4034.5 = 27.1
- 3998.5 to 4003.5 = 28.8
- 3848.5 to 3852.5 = 33.4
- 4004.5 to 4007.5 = 28.2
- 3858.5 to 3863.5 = 35.2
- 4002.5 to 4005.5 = 28.5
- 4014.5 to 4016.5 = 27.7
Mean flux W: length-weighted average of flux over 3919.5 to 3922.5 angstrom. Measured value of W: 30.7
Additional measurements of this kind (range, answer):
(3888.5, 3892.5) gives 33.5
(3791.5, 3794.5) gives 33.9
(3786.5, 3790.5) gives 34.4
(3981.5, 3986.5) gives 29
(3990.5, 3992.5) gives 28.5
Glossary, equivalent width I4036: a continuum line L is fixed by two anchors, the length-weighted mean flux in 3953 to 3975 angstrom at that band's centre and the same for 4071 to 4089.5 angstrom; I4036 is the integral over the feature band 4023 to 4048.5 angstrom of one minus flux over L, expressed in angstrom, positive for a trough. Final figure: 1.8 angstrom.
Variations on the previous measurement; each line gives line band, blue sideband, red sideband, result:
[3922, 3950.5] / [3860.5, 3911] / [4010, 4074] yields 1.68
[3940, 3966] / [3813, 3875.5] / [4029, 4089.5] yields 0.18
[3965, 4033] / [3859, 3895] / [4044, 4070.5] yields 2.89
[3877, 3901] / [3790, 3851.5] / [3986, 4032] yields -1.50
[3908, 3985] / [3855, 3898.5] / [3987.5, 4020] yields 2.09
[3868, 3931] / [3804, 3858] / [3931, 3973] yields -1.71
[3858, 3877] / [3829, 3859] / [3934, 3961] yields -2.07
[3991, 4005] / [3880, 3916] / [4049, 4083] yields 0.42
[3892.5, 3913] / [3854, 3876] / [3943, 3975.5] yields 1.19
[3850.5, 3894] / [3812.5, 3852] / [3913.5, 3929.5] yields -3.81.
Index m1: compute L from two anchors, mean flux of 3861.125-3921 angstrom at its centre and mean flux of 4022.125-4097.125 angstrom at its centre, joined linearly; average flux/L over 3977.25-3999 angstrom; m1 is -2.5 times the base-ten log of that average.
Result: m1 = 0.05 mag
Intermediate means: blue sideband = 33.3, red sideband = 27.8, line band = 28.8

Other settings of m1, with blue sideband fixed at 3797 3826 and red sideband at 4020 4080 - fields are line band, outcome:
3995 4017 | 0.01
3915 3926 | -0.01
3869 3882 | -0.10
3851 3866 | -0.09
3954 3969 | -0.06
